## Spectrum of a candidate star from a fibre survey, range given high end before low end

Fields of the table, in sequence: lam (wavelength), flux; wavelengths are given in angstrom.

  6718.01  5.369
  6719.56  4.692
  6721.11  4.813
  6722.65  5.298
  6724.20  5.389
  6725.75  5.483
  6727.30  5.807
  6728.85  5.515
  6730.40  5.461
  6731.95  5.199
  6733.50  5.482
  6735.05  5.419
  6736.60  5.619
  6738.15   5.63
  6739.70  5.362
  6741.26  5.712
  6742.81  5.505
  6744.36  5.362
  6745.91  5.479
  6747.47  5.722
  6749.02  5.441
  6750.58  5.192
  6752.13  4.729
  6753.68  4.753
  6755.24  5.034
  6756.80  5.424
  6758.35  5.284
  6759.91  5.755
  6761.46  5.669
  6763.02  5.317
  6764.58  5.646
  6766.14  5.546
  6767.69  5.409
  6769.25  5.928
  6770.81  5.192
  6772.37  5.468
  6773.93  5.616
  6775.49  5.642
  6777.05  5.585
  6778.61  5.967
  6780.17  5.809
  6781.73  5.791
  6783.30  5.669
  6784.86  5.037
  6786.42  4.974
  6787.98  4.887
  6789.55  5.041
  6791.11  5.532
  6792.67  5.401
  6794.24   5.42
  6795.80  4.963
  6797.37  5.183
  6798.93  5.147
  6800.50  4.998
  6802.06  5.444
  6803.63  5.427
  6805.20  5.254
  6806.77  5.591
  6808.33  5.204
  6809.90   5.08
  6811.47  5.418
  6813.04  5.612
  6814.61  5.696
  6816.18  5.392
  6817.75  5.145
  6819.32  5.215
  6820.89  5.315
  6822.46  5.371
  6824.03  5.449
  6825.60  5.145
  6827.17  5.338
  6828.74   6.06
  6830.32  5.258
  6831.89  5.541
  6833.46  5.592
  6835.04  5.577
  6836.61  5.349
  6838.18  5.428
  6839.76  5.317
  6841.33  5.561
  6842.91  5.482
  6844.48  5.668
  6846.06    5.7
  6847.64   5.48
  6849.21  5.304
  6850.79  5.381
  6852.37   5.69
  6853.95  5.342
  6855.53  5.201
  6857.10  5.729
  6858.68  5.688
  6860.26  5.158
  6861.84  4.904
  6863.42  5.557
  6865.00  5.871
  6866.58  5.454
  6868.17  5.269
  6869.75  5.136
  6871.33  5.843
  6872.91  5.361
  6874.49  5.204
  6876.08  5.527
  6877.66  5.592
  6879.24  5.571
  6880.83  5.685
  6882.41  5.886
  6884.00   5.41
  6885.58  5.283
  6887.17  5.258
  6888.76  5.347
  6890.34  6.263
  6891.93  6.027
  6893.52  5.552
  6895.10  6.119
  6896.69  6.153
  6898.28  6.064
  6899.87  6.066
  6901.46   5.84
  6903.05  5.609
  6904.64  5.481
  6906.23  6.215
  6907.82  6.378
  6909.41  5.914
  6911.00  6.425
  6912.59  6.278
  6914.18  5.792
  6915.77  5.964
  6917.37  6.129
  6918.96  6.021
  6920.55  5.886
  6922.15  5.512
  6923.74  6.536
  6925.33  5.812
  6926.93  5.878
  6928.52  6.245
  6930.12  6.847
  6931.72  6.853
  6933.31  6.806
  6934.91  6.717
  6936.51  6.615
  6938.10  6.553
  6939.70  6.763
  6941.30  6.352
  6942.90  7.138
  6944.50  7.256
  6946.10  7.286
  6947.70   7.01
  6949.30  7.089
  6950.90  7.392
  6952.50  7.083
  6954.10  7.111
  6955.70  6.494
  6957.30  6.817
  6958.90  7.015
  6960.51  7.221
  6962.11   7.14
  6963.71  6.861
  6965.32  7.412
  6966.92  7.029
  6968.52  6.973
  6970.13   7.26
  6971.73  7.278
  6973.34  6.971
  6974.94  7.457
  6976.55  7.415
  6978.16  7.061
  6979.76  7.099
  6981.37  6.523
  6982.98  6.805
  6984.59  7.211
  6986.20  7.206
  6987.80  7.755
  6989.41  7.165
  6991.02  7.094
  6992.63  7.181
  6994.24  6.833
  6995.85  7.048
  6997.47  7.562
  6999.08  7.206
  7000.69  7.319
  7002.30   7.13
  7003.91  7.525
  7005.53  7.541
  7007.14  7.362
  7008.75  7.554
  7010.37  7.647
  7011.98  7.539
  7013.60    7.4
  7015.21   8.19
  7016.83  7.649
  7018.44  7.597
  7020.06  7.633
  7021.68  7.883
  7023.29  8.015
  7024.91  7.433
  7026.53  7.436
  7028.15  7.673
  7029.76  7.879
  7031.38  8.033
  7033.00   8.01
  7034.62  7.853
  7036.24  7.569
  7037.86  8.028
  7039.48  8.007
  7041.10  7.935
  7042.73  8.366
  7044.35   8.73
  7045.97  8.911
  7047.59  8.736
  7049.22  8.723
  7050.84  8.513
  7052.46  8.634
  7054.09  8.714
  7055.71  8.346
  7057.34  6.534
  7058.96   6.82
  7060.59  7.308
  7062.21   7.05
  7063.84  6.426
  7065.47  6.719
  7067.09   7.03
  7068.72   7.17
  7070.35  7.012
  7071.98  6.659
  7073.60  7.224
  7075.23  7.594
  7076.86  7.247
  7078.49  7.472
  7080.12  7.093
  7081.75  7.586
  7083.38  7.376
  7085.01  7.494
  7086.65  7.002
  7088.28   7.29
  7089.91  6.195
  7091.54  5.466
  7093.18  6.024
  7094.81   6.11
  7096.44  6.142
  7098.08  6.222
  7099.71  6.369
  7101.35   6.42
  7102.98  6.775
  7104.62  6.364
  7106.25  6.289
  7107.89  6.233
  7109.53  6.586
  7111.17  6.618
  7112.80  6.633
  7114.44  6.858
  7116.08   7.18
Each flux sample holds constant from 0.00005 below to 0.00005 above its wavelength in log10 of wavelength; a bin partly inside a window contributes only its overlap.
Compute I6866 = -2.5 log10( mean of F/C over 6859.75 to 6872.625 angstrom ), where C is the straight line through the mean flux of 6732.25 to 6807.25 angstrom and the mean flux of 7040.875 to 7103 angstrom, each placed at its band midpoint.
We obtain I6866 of 0.11 mag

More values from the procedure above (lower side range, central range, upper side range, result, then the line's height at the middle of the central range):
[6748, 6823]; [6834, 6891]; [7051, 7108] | 0.06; 5.78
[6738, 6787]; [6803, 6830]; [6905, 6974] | 0.08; 5.82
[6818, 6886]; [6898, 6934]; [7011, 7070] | 0.02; 6.25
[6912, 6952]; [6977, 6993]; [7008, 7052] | 0.03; 7.3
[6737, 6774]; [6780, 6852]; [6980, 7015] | 0.10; 5.89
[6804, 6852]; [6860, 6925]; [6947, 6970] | 0.09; 6.23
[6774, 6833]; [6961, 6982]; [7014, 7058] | 0.03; 7.3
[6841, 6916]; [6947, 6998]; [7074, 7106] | -0.16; 6.14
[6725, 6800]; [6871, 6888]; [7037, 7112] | 0.11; 6.09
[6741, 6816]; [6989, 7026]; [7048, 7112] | -0.13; 6.62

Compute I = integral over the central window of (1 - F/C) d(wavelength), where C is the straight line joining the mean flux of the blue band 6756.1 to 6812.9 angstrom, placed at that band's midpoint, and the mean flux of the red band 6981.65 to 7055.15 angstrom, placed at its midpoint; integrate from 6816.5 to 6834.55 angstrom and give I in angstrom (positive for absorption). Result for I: 1.3 angstrom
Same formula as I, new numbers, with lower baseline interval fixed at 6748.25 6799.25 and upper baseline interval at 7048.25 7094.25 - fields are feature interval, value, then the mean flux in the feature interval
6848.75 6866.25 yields 1.4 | 5.44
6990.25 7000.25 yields -0.6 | 7.16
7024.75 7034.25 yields -1.1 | 7.77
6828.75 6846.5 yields 0.8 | 5.52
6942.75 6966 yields -2.1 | 7.08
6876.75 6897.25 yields 1.3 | 5.7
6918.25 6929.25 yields 0.6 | 5.99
